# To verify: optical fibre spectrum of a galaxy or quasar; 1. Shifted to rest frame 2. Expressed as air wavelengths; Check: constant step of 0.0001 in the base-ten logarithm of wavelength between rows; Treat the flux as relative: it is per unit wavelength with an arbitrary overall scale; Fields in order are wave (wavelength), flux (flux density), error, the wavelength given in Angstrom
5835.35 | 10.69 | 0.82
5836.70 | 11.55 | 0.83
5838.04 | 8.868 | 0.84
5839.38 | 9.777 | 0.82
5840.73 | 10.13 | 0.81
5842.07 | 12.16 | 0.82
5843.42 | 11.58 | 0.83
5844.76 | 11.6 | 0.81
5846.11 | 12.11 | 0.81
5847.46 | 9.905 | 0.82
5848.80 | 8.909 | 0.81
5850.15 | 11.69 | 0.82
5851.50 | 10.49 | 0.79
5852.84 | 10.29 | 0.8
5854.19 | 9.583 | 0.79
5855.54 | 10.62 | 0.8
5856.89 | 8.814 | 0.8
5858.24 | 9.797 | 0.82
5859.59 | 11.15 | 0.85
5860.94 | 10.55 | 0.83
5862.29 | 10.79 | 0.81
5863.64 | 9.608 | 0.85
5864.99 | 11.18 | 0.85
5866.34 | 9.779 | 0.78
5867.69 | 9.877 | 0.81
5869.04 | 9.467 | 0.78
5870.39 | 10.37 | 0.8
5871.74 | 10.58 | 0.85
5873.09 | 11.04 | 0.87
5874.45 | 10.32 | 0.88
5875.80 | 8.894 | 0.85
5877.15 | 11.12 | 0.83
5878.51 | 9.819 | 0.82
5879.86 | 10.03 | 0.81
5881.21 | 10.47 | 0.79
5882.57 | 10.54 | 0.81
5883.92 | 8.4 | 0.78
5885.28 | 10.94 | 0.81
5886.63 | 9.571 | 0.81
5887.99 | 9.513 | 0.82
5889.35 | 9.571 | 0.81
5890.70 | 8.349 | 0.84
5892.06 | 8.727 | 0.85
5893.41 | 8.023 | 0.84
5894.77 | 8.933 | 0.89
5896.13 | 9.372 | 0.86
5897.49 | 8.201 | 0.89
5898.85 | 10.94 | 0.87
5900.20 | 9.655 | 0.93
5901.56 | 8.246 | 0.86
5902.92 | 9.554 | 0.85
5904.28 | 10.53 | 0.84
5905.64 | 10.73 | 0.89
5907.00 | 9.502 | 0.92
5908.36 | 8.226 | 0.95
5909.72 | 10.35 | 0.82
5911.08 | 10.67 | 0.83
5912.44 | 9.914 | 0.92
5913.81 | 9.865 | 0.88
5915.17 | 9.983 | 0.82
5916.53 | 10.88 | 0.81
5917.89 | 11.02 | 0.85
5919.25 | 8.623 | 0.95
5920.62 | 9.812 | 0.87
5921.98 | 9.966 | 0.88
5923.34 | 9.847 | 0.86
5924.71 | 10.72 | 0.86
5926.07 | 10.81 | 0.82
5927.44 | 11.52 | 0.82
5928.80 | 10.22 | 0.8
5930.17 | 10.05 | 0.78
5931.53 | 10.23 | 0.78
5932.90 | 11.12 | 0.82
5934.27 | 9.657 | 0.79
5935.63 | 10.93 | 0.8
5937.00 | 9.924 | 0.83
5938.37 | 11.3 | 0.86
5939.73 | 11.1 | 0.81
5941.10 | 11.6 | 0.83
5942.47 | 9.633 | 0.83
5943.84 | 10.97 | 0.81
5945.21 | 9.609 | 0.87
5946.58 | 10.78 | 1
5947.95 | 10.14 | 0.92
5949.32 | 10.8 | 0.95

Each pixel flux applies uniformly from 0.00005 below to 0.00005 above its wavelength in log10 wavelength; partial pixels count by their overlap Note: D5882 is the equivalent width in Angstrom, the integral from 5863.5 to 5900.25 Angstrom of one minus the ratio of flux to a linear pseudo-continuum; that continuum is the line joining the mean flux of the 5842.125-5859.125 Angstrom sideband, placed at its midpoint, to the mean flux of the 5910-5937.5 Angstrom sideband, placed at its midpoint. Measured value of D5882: 2.32 Angstrom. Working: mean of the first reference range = 10.5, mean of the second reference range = 10.3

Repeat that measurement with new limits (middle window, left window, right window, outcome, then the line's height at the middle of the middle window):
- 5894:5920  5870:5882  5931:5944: 1.80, 10.5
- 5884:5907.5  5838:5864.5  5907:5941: 2.15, 10.4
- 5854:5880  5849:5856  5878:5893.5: -0.38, 10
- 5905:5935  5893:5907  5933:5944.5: -0.29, 10.1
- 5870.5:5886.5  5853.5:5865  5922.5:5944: 0.15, 10.3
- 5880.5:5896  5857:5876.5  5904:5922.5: 1.13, 10.1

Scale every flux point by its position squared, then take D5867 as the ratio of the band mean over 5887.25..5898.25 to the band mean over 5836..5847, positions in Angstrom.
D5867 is 0.82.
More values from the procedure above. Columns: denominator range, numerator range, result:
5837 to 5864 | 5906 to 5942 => 1.01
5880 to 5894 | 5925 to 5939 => 1.14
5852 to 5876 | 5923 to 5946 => 1.06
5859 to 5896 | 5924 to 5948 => 1.09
